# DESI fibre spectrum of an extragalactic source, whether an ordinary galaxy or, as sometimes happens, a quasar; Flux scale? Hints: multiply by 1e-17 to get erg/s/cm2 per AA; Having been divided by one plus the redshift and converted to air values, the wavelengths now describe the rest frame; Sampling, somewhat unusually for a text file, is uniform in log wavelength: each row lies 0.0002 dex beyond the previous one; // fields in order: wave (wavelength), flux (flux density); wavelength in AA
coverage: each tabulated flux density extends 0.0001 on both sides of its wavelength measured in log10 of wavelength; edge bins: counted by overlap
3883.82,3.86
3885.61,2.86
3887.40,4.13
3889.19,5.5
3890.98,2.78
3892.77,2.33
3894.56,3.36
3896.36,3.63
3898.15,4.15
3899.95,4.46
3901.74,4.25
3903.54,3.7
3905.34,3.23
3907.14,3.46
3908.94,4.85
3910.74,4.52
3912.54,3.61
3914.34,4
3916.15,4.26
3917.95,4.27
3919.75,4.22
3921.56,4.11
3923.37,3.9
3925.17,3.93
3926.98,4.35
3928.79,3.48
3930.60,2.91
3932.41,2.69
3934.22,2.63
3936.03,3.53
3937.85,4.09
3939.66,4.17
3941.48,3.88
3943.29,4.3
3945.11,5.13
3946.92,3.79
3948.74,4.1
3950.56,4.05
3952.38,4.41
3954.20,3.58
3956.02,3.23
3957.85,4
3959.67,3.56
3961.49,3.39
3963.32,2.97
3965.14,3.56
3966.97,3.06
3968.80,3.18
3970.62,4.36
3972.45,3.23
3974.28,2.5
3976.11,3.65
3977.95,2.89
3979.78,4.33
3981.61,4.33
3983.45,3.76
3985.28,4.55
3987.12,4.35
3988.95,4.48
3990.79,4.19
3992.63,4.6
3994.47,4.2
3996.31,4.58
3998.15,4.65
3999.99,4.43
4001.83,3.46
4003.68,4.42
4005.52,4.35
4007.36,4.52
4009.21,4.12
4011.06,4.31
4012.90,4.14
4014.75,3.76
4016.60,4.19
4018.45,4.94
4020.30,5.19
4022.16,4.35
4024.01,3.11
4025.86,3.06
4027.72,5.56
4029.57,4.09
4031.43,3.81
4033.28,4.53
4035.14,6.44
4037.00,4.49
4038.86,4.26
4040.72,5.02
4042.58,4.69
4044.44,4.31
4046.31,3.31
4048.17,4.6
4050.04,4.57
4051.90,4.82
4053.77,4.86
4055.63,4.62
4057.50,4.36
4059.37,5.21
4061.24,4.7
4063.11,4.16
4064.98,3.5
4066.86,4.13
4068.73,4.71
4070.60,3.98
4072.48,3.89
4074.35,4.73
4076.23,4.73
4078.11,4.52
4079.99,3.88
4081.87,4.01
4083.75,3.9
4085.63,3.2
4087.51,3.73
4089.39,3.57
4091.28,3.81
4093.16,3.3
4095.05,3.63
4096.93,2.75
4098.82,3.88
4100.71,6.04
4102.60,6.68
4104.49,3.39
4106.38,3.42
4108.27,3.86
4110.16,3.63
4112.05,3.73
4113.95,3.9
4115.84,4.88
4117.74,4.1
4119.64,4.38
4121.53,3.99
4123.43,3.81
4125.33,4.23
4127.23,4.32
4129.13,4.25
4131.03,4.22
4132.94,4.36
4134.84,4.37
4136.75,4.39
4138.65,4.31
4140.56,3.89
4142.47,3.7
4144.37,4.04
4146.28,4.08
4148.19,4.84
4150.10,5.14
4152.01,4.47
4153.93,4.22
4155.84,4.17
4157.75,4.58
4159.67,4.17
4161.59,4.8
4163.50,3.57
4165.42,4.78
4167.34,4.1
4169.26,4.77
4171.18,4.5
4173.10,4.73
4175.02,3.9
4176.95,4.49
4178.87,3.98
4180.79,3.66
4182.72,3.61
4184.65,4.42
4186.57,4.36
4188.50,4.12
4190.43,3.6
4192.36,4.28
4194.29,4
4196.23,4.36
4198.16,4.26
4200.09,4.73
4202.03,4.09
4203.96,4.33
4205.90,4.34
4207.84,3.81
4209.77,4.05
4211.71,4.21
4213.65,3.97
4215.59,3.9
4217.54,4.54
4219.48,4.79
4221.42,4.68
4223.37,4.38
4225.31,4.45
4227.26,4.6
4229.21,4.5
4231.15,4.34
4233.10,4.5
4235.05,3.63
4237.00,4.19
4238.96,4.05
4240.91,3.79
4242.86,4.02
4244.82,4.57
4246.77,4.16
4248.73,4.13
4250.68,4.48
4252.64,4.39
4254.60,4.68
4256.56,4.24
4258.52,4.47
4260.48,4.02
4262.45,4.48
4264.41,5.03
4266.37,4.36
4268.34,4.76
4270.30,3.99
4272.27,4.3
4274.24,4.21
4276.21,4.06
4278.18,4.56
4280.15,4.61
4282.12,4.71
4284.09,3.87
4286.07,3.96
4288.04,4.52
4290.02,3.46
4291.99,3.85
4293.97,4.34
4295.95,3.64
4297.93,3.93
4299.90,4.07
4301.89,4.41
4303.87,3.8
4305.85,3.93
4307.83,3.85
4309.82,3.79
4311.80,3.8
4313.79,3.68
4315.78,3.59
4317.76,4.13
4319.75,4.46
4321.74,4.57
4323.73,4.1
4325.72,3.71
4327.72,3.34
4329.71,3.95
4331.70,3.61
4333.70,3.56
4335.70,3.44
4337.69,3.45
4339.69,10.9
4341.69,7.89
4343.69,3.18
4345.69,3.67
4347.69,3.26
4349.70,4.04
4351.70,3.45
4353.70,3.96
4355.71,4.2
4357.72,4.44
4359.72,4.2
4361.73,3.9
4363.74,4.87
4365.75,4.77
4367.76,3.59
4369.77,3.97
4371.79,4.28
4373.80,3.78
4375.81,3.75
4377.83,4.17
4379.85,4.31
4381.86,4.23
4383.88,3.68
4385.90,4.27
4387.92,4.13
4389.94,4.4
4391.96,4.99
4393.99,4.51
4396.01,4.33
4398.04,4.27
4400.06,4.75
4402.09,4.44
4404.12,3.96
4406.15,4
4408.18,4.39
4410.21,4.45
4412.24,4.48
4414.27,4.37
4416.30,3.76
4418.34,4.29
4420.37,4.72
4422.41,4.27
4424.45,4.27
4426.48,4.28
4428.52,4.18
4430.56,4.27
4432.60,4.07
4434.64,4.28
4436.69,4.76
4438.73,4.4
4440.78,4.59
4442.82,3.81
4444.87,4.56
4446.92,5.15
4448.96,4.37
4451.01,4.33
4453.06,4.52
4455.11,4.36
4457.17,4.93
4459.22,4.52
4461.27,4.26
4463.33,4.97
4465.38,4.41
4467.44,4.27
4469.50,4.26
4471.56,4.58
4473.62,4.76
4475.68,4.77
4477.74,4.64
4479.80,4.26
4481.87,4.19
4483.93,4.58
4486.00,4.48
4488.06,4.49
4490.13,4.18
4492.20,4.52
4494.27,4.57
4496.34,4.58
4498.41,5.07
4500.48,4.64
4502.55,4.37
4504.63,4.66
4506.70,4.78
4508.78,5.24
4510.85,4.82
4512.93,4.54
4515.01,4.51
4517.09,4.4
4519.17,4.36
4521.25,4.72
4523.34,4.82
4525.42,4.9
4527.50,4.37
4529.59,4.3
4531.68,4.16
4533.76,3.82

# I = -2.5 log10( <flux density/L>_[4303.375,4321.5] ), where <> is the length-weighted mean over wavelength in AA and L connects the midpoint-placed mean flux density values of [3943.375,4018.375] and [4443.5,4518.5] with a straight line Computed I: 0.12 mag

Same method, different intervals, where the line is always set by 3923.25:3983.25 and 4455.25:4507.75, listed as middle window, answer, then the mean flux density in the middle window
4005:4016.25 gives -0.118 mag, 4.2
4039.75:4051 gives -0.157 mag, 4.42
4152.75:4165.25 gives -0.072 mag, 4.29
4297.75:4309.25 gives 0.067 mag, 4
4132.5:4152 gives -0.088 mag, 4.32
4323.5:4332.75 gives 0.158 mag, 3.71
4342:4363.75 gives 0.085 mag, 4.01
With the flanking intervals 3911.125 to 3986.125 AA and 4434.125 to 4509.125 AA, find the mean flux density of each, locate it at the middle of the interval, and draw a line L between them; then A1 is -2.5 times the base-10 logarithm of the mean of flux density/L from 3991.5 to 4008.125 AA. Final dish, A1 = -0.14 mag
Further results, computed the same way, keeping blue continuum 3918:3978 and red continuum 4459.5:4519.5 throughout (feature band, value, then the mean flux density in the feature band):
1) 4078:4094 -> 0.05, 3.73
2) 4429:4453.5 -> 0.02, 4.42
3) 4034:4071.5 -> -0.18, 4.54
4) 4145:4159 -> -0.12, 4.48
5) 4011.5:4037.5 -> -0.16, 4.4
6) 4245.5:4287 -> -0.04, 4.36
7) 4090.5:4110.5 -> -0.03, 4.05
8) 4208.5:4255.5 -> -0.04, 4.29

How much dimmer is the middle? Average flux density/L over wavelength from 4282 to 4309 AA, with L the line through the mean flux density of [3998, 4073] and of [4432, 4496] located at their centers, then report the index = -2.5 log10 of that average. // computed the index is 0.11 mag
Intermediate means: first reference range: 4.38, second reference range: 4.48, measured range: 4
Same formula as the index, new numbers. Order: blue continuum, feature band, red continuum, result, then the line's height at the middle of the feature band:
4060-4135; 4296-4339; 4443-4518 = 0.120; 4.37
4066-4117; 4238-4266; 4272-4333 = -0.076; 4.03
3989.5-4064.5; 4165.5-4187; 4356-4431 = 0.027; 4.36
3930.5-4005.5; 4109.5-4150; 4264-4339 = -0.063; 3.95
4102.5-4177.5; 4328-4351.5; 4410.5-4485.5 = -0.045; 4.37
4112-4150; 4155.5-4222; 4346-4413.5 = -0.008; 4.21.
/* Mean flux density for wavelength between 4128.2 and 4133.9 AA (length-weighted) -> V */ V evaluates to 4.28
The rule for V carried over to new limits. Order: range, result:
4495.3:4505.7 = 4.67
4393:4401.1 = 4.47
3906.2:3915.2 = 4.09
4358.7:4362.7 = 4.06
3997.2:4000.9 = 4.54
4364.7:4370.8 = 4.11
